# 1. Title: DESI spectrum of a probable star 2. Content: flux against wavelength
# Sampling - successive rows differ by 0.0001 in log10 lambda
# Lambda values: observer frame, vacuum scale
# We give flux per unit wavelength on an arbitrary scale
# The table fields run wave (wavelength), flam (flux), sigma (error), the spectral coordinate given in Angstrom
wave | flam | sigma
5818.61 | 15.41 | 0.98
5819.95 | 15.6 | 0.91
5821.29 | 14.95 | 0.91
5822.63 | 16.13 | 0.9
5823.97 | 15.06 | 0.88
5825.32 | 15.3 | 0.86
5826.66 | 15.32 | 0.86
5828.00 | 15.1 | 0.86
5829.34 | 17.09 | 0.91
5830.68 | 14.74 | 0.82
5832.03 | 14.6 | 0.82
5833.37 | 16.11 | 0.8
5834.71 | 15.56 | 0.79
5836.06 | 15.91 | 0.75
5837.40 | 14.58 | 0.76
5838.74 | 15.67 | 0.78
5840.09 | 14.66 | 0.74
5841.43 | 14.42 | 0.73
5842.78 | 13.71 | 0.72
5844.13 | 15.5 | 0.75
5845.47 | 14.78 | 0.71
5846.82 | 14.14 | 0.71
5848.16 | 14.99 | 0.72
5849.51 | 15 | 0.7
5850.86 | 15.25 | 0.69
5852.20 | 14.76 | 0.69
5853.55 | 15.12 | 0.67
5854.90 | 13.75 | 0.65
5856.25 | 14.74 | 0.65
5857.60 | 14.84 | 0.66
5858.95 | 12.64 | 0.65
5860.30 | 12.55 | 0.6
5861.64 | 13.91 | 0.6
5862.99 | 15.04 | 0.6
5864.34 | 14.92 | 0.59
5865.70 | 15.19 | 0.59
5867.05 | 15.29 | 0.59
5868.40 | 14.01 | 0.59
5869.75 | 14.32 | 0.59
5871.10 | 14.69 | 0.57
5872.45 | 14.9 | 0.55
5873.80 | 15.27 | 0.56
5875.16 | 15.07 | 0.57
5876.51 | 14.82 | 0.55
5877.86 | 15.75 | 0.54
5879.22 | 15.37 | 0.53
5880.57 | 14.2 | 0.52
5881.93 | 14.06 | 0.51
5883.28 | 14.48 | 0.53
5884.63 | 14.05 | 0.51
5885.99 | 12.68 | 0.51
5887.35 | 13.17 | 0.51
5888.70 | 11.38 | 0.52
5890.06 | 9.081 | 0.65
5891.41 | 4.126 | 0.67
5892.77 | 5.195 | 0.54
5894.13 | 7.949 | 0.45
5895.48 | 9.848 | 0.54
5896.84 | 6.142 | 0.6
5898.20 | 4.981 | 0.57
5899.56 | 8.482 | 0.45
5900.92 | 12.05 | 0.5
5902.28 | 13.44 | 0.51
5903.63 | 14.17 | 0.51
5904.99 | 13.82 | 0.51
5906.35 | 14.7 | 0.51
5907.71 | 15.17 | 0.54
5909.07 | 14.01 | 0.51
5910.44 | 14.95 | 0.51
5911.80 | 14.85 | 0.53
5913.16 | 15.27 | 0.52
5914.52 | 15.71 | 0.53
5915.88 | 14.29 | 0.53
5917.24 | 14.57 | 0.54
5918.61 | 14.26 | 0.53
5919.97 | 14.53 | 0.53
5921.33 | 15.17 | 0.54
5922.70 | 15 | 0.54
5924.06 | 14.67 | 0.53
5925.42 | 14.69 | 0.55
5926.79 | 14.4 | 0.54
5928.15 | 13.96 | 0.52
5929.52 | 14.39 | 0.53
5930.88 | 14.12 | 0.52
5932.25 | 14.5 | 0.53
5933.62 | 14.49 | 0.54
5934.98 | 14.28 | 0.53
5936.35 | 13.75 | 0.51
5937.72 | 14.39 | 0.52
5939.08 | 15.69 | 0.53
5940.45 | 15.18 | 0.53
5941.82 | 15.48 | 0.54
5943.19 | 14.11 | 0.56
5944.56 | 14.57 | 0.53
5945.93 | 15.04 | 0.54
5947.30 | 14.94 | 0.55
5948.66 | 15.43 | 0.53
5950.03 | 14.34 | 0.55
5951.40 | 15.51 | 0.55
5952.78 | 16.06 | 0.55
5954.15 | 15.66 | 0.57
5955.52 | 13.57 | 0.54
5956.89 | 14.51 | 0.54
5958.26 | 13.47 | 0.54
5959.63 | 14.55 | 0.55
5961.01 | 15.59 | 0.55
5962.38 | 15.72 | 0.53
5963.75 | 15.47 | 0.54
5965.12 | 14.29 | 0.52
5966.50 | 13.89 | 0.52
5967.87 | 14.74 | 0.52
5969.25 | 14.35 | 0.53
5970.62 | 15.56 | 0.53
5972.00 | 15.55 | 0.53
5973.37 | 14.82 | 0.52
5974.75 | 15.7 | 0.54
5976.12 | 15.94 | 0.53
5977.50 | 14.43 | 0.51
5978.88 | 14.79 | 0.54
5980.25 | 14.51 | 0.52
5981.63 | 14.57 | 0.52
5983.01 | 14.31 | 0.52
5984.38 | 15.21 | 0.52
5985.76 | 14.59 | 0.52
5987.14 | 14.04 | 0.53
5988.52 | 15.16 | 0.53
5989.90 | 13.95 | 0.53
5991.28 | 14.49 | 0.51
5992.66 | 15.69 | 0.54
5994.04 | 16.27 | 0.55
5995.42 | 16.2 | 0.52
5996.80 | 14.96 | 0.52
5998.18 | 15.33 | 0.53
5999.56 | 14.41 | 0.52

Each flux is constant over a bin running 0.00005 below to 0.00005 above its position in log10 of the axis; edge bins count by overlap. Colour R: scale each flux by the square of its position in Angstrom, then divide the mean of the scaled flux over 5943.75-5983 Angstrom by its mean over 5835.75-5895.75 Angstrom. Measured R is 1.1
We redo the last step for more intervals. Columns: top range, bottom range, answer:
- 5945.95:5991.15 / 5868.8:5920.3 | 1.19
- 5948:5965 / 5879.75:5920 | 1.25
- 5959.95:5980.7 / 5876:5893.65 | 1.28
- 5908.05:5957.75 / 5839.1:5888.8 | 1.04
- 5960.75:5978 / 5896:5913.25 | 1.25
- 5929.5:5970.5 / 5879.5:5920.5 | 1.23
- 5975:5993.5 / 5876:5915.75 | 1.25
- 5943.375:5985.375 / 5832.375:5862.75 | 1.06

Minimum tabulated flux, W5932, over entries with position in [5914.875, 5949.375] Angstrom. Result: 13.75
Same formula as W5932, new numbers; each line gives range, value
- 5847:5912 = 4.126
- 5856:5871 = 12.55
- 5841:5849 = 13.71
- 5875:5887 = 12.68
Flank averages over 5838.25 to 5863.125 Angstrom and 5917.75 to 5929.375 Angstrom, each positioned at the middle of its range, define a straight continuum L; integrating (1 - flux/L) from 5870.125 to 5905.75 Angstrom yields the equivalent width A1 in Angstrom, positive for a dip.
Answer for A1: 6.4 Angstrom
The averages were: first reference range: 14.5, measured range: 11.9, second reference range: 14.6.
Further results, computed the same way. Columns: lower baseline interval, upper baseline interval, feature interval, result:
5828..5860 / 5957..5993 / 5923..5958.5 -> 0.3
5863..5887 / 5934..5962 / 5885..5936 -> 7.1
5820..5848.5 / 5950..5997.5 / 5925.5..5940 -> 0.6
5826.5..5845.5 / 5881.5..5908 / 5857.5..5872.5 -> -1.5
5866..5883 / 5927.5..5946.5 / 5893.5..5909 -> 3.8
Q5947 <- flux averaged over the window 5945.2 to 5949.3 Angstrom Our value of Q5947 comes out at 15.2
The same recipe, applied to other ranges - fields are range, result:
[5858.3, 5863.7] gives 13.6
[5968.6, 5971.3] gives 15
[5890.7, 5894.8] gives 5.78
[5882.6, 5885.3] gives 14.3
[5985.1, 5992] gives 14.4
